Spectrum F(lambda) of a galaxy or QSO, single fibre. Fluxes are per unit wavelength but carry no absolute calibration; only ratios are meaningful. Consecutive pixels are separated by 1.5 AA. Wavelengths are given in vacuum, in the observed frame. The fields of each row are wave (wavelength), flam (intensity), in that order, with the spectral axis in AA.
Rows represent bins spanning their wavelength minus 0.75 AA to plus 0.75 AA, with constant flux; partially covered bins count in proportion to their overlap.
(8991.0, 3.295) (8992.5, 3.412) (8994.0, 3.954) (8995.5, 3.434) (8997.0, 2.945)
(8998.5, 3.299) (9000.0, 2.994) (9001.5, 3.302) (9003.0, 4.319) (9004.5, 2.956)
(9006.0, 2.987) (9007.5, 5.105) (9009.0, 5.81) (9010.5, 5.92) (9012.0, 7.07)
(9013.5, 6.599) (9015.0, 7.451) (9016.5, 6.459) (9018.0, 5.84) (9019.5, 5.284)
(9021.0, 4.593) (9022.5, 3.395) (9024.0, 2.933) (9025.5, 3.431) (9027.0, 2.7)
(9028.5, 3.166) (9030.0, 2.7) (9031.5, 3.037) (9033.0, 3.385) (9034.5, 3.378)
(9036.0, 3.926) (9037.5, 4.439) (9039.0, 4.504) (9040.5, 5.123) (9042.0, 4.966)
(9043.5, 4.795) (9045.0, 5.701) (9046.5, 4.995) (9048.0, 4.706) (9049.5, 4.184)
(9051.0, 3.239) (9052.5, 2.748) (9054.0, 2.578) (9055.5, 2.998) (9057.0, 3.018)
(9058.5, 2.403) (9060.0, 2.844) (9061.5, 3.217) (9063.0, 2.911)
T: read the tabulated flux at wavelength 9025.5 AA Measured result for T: 3.431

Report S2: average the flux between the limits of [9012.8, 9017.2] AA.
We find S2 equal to 6.84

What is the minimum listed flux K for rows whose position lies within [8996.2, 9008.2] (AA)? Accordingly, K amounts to 2.945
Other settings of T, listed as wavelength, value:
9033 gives 3.385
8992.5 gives 3.412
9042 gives 4.966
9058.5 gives 2.403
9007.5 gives 5.105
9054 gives 2.578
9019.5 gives 5.284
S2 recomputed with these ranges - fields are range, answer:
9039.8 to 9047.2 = 5.12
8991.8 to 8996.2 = 3.6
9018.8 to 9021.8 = 4.91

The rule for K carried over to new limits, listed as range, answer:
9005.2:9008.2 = 2.987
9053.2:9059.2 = 2.403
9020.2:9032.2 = 2.7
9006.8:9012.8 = 5.105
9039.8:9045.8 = 4.795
